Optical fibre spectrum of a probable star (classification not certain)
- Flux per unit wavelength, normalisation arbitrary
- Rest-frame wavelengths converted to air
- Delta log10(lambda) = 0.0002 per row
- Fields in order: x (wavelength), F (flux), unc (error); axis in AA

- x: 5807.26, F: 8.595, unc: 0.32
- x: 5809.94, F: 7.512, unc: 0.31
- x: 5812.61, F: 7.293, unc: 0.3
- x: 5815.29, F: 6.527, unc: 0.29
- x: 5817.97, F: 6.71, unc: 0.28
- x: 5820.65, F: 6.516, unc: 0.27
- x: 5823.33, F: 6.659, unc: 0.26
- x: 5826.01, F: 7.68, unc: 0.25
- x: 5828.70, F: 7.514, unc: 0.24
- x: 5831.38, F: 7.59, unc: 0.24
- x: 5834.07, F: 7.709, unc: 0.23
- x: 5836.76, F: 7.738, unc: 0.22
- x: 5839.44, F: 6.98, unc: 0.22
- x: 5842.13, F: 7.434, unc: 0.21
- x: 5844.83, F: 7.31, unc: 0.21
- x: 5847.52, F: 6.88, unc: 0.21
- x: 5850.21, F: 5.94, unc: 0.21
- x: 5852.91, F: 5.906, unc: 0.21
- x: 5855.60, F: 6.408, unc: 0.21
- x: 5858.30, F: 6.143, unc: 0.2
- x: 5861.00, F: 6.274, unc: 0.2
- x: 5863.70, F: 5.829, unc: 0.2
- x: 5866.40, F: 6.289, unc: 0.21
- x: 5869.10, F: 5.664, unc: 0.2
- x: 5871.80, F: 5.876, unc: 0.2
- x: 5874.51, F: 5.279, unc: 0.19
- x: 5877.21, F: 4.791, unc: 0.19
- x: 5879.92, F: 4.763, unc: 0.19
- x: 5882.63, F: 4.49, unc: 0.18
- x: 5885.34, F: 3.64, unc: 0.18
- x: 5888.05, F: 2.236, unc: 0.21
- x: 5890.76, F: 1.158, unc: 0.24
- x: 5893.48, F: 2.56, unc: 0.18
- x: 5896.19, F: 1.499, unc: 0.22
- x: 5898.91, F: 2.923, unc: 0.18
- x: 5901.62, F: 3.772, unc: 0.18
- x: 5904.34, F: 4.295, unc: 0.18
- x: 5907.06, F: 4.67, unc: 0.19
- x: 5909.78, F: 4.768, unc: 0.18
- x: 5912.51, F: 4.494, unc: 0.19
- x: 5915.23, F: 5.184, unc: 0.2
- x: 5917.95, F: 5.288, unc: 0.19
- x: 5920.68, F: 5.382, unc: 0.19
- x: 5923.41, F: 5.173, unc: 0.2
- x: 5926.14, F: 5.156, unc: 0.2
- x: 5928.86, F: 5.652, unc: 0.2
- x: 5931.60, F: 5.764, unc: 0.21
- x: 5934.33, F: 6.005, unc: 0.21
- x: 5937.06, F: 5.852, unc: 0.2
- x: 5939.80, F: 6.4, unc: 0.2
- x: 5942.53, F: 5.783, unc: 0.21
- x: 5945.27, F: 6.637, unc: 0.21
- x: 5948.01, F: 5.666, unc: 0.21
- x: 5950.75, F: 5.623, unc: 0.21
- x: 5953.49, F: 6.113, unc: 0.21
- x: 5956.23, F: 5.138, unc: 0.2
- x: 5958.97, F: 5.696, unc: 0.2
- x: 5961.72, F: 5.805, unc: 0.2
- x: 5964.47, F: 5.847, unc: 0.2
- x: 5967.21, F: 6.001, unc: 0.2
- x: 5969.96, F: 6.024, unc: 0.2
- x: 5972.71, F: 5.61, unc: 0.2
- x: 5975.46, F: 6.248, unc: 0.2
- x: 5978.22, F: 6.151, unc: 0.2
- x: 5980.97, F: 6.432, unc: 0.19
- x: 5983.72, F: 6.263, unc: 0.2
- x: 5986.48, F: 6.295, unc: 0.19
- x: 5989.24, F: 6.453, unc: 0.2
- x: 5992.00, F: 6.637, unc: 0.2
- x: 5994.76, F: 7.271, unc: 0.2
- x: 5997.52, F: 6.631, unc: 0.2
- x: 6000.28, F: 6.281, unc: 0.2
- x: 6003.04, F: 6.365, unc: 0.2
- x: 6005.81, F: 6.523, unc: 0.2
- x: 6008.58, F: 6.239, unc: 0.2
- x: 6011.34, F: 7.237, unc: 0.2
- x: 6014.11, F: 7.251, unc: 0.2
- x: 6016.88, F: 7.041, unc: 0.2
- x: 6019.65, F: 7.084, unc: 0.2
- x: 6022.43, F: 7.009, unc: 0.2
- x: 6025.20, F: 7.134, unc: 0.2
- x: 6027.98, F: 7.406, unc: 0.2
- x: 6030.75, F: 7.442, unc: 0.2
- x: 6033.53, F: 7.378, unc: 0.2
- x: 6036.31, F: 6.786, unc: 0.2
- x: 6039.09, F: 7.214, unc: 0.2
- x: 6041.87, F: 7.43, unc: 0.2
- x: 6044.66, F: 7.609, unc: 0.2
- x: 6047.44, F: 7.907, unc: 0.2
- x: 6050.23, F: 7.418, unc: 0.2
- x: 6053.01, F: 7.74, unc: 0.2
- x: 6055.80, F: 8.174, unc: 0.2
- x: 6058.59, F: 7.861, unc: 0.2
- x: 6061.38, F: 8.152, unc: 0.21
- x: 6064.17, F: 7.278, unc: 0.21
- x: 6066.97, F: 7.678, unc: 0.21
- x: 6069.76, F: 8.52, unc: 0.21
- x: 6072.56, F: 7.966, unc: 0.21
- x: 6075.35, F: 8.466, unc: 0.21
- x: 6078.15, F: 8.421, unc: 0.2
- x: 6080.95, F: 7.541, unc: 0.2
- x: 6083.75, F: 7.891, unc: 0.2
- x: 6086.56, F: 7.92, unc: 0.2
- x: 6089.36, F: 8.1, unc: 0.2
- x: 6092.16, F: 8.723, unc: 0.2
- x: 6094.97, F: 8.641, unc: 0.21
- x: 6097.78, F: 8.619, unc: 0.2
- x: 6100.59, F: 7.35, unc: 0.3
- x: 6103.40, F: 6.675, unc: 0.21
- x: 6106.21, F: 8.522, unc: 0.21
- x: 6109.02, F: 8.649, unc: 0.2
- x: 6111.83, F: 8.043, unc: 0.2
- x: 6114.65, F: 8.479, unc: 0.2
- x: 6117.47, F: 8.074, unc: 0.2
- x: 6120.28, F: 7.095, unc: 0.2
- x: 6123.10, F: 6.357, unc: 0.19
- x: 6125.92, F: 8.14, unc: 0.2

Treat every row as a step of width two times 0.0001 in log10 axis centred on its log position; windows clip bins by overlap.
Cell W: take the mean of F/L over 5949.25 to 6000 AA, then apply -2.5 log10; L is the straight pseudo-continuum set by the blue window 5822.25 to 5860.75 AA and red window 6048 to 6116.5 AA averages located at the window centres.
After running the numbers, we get 0.23 mag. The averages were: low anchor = 6.97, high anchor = 8.03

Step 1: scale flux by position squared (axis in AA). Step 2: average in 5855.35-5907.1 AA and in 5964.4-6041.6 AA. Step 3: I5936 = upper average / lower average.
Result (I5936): 1.59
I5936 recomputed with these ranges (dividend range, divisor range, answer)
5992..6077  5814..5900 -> 1.38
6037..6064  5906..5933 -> 1.55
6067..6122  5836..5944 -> 1.67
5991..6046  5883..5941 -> 1.66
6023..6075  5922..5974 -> 1.36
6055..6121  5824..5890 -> 1.44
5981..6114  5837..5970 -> 1.48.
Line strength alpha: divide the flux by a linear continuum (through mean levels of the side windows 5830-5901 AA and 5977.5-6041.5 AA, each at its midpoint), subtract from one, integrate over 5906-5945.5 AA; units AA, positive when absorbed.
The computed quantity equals 3.4 AA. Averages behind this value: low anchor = 5.34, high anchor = 6.82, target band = 5.45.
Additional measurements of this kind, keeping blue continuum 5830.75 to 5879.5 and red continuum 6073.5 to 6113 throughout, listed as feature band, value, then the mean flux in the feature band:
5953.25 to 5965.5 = 2.5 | 5.68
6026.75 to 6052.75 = 1.1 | 7.42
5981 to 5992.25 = 1.5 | 6.39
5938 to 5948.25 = 1.3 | 6.16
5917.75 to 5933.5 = 3.4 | 5.43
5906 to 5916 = 3.0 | 4.76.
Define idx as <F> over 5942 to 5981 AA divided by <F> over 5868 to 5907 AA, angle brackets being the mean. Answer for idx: 1.55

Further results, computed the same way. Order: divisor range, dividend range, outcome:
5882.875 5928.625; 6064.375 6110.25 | 2.05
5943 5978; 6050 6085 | 1.35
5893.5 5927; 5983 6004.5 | 1.52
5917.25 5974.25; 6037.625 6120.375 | 1.38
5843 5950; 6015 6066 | 1.46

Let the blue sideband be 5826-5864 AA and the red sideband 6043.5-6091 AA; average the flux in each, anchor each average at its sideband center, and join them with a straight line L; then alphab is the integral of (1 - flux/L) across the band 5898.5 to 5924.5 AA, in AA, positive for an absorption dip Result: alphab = 9.2 AA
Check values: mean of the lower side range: 6.89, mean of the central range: 4.65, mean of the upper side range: 7.93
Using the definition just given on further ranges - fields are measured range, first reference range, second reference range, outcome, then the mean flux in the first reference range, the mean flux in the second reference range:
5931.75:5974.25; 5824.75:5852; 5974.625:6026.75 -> 5.97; 7.25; 6.67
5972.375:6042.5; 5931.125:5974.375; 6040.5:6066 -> 1.14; 5.88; 7.73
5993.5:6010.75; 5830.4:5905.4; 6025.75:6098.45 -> 1.13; 5.25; 7.84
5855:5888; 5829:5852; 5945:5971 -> 7.43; 7.19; 5.82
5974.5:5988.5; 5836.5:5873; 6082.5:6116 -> 1.97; 6.44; 8.13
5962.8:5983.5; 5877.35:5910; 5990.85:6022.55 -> -0.96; 3.4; 6.79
